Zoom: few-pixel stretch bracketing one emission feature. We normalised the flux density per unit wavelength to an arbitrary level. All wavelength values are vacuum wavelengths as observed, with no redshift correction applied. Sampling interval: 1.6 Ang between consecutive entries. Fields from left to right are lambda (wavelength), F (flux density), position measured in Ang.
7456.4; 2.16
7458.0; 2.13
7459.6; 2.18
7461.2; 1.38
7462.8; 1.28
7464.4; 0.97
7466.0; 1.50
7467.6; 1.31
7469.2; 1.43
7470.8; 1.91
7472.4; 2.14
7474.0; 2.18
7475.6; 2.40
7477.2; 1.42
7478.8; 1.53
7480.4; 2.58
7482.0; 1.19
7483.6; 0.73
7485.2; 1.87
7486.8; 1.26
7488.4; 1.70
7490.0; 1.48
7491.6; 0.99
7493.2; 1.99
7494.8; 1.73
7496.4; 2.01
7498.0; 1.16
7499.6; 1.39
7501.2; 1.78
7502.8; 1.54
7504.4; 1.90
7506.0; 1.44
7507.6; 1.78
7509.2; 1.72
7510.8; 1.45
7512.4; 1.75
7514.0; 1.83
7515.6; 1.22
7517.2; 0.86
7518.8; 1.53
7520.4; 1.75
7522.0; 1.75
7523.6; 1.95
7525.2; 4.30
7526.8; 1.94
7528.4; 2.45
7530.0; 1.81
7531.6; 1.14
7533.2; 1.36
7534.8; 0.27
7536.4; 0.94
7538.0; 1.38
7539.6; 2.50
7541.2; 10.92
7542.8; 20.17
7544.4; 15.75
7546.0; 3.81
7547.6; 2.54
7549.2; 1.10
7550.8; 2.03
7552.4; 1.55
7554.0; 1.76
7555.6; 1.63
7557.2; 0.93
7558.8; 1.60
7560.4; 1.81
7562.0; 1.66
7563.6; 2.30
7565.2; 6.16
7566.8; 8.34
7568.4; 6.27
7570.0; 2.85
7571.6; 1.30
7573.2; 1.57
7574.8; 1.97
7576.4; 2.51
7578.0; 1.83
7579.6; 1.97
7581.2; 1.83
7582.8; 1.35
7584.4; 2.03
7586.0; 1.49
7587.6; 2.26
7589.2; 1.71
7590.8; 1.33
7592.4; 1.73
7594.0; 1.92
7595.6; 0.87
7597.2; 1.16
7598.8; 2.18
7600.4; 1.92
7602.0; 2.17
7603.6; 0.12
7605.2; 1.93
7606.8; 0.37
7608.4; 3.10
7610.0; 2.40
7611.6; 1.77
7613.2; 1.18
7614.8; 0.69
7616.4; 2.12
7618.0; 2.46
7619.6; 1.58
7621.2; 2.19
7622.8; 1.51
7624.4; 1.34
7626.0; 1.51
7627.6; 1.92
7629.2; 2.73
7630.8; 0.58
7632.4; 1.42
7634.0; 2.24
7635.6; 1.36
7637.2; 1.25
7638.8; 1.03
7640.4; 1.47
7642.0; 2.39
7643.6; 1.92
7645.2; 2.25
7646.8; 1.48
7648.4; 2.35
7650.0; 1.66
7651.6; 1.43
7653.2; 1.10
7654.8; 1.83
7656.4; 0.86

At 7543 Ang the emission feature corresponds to Halpha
